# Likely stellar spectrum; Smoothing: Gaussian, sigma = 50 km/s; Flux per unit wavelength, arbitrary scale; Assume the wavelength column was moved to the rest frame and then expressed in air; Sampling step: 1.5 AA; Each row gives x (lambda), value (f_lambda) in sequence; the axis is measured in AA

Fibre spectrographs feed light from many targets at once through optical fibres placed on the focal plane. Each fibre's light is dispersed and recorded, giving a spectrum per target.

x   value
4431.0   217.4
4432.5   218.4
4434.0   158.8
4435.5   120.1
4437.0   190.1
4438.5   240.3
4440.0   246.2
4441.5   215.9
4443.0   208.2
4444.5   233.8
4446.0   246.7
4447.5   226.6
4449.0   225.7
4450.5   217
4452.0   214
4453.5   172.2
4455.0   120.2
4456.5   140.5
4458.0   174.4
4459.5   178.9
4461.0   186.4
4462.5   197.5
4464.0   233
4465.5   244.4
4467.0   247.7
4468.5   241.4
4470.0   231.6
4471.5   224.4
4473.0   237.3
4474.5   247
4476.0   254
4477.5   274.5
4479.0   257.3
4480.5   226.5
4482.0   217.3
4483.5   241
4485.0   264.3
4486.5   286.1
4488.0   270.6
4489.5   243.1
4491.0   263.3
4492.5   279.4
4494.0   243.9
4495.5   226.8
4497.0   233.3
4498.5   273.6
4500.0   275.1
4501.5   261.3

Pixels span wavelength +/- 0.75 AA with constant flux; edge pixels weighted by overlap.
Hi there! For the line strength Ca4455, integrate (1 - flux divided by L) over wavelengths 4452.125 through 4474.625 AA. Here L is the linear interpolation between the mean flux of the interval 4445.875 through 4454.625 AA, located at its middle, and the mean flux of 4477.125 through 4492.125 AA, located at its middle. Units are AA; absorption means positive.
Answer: 2.4 AA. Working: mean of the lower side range 211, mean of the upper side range 255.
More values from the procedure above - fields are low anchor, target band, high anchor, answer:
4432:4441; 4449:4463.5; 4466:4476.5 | 2.58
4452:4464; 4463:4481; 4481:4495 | -2.67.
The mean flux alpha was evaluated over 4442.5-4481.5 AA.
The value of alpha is 218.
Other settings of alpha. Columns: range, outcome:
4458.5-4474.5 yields 223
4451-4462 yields 171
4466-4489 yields 248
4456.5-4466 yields 196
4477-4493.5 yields 256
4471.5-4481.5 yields 247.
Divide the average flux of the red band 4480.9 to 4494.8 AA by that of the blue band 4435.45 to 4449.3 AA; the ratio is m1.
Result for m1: 1.16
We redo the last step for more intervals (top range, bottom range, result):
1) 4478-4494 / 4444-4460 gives 1.31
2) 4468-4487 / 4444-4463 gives 1.27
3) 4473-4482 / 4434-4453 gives 1.17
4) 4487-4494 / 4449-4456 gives 1.43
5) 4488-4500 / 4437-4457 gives 1.22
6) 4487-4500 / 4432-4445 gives 1.26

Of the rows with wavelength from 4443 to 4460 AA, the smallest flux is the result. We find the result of 120.2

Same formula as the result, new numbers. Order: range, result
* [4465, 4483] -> 217.3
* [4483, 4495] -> 241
